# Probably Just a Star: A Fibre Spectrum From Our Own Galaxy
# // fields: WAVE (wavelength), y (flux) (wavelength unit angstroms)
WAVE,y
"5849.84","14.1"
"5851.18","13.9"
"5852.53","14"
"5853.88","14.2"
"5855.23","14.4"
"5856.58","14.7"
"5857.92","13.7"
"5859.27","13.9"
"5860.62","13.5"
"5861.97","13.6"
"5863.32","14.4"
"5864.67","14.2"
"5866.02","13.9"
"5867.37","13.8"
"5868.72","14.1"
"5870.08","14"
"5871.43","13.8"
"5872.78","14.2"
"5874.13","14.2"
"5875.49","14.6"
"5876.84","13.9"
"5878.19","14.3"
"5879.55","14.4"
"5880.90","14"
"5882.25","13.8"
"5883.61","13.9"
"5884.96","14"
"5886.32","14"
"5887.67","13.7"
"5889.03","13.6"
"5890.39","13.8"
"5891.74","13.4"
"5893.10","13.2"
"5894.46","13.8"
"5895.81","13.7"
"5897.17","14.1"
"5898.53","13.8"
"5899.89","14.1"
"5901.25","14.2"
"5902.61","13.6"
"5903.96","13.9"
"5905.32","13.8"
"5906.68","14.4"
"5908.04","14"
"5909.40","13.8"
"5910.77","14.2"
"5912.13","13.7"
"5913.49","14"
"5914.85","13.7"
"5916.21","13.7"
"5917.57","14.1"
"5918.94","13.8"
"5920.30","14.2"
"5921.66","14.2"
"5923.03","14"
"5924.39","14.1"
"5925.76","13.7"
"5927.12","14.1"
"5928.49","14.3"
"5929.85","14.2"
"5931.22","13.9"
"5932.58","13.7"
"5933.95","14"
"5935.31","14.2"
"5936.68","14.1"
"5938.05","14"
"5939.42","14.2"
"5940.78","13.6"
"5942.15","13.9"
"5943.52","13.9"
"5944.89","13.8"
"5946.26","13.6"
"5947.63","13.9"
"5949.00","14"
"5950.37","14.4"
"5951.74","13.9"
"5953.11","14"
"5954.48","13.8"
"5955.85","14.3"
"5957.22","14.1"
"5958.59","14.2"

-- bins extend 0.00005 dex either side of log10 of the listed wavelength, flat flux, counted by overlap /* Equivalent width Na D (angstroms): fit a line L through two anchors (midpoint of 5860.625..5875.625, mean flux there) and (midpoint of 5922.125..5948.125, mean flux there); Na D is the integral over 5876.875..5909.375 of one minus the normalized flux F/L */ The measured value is 0.25 angstroms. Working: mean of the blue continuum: 14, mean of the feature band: 13.9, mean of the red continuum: 14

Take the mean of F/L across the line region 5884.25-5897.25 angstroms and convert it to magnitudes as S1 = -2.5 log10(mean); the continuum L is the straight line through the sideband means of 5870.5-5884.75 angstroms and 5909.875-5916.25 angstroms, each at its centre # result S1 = 0.02 mag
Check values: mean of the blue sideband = 14.1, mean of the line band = 13.7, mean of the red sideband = 13.9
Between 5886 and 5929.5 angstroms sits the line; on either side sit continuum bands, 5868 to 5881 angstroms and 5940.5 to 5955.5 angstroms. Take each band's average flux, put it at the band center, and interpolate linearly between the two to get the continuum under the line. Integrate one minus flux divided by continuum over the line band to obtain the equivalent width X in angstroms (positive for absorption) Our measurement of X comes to 0.4 angstroms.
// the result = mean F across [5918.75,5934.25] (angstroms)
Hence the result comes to 14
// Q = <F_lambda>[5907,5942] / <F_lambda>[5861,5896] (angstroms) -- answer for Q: 1.00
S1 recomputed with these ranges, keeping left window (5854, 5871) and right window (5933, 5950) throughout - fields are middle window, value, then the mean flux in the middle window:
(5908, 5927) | 0.00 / 13.9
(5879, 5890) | 0.01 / 13.9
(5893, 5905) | 0.01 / 13.9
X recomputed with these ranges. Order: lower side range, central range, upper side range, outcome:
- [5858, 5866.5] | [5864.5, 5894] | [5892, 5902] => -0.2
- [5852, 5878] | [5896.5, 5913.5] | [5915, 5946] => 0.1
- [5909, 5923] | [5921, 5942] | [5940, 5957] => -0.1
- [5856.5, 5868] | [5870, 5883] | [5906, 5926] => -0.2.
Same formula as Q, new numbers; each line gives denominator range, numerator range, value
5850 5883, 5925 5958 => 0.99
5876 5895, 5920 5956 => 1.01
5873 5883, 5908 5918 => 0.98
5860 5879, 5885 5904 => 0.98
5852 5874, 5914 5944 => 1.00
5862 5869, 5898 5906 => 0.99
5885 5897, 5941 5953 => 1.02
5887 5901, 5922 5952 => 1.02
